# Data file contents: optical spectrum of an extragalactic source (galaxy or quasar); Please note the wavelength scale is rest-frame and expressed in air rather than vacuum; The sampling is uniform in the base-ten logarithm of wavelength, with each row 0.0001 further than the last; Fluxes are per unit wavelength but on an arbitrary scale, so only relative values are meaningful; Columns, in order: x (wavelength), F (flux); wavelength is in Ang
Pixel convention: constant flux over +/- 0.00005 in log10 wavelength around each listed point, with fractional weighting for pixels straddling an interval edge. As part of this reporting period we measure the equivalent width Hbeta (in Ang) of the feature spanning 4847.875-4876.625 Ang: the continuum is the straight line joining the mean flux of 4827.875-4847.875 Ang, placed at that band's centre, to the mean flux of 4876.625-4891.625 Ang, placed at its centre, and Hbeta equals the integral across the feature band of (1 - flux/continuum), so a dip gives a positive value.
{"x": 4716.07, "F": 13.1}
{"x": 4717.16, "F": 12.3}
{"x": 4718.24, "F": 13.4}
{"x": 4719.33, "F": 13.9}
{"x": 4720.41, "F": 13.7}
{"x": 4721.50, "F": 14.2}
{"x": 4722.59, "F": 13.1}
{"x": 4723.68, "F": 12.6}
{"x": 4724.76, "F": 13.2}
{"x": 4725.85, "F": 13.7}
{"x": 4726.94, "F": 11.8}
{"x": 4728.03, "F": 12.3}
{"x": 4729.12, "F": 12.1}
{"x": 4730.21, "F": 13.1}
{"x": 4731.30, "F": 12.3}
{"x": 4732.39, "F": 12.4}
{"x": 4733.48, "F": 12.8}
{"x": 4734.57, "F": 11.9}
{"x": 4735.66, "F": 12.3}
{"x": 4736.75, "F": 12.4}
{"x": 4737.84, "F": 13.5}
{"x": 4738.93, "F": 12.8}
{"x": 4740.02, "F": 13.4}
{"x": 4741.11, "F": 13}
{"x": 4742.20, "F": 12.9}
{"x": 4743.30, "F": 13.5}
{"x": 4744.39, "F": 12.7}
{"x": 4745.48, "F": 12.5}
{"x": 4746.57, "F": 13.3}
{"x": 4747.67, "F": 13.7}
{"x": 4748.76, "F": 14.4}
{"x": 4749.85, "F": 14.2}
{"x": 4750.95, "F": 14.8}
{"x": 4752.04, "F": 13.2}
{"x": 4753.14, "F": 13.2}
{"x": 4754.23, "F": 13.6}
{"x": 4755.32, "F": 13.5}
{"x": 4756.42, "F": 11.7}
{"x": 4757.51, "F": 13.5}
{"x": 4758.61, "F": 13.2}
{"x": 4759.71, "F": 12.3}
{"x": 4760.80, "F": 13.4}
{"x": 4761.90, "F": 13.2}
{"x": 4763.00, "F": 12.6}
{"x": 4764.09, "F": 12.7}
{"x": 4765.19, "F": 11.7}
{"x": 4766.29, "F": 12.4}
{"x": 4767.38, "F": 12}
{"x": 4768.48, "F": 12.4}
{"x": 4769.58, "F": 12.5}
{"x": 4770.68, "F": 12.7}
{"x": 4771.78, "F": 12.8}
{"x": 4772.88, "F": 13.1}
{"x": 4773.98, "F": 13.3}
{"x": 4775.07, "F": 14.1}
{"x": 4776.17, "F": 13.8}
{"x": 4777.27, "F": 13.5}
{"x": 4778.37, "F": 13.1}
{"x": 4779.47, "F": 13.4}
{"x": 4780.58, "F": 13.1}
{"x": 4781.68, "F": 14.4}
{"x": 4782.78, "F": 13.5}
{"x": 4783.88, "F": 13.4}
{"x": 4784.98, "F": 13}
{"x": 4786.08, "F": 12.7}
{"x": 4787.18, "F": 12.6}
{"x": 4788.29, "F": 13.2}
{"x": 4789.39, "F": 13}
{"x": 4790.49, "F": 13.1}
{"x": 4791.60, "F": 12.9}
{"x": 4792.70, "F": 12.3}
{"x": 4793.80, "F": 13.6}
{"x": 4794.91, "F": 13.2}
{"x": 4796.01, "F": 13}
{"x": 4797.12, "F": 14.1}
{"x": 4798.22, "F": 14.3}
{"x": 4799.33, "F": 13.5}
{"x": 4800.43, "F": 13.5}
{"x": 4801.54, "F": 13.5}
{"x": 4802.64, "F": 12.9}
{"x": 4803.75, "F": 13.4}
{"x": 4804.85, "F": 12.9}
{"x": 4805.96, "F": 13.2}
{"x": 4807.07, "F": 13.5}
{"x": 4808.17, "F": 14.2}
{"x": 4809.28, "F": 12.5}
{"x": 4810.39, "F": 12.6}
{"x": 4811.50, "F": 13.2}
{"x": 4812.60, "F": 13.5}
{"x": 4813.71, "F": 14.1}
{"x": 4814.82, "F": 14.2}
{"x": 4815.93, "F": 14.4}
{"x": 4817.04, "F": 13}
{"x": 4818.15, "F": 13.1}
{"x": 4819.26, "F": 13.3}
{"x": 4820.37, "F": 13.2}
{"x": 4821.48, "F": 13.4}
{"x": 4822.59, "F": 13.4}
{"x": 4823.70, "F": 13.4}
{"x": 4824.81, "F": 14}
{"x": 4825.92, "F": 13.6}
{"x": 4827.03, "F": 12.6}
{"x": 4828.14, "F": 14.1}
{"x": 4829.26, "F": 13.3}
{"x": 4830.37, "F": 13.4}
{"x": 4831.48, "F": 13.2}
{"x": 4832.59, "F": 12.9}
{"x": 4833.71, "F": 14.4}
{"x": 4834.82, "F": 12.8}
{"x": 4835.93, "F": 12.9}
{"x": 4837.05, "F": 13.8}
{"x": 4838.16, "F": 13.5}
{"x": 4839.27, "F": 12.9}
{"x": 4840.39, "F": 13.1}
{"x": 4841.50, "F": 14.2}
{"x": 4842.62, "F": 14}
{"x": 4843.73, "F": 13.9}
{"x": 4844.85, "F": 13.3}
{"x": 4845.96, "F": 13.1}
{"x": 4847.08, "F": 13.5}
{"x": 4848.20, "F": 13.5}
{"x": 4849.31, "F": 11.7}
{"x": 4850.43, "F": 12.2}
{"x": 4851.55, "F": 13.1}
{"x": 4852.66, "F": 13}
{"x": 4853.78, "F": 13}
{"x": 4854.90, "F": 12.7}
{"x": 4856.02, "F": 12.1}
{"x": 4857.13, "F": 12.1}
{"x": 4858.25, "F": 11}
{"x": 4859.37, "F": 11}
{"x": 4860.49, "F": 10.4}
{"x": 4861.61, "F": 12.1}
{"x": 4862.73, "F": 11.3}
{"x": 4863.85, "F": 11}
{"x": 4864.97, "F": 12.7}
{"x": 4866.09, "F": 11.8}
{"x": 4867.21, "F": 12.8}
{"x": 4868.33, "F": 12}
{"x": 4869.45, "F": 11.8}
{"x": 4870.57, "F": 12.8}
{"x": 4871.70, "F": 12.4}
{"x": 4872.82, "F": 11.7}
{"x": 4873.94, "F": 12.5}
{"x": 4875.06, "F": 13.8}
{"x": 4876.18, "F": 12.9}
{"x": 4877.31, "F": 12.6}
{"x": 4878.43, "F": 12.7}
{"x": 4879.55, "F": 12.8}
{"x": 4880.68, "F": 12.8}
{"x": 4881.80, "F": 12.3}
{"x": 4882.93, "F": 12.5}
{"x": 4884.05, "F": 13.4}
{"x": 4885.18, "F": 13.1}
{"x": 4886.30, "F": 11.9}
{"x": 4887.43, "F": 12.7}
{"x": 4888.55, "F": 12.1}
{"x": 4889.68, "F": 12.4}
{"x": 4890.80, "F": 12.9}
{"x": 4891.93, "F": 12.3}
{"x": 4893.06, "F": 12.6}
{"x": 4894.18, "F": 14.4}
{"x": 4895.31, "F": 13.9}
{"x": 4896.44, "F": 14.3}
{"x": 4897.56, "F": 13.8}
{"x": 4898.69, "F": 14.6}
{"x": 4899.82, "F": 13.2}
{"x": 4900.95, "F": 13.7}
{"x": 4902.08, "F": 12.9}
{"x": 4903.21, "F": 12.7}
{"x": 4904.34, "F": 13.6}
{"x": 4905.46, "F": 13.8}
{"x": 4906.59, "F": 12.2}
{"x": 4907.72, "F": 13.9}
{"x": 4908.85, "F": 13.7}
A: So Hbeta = 1.8 Ang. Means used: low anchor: 13.4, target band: 12.2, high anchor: 12.6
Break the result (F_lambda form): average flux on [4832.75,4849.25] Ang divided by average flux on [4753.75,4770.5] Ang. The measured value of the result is 1.1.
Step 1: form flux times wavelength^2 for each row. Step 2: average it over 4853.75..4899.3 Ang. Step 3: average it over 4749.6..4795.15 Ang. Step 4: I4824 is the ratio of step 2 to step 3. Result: 1.0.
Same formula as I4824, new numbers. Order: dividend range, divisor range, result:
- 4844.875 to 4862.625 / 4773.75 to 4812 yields 0.95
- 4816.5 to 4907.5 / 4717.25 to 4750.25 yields 1.05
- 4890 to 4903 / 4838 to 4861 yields 1.08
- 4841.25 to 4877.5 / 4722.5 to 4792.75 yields 1.00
